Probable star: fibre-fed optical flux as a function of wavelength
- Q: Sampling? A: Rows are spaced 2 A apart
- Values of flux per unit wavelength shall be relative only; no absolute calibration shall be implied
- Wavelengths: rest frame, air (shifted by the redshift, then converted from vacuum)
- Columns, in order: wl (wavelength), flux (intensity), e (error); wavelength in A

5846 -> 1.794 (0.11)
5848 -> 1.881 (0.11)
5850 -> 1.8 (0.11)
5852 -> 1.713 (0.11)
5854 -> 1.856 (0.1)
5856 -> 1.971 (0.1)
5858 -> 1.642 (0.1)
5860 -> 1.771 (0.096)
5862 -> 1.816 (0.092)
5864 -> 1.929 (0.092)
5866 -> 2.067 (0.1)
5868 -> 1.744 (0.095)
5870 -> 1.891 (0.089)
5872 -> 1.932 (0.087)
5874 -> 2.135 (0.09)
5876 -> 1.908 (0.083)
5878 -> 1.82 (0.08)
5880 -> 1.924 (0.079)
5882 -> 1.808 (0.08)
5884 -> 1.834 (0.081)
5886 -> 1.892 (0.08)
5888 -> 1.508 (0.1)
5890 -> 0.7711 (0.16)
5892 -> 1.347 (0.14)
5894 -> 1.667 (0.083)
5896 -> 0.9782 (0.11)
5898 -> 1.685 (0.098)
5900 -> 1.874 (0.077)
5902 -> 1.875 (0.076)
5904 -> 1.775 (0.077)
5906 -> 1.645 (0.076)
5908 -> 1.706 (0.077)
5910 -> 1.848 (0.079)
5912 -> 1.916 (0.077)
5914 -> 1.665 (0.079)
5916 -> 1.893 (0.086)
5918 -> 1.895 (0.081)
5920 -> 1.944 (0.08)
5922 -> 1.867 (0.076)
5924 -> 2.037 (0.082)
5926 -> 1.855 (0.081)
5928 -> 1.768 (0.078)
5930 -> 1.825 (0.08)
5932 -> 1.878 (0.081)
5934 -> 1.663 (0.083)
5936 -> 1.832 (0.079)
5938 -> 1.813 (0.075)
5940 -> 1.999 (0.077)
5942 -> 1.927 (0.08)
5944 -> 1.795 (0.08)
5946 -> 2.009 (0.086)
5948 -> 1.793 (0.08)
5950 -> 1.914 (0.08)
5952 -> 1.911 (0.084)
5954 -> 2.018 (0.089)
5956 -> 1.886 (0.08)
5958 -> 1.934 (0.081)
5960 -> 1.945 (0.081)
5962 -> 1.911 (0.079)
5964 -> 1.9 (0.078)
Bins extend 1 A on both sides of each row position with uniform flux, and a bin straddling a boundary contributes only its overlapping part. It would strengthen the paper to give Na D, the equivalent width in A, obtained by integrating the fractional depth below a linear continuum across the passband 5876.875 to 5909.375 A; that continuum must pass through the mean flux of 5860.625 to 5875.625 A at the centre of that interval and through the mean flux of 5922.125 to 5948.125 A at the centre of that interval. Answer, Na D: 4.6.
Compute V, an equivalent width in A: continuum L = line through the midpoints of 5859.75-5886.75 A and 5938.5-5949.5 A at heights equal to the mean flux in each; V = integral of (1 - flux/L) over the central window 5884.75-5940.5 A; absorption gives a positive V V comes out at 5.0 A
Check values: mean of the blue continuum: 1.89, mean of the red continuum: 1.9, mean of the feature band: 1.73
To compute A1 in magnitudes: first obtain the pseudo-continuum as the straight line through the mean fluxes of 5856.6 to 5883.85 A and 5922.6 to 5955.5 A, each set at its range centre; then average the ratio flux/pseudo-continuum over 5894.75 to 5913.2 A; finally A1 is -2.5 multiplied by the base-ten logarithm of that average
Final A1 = 0.108 mag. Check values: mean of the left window 1.88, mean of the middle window 1.7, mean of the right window 1.88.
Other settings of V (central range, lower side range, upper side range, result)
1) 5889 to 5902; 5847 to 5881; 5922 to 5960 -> 3.1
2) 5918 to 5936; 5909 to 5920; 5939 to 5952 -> 0.2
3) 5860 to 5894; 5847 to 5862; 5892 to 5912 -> -0.5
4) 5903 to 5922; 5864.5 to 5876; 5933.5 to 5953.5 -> 0.9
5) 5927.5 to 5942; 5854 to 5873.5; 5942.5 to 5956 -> 0.5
